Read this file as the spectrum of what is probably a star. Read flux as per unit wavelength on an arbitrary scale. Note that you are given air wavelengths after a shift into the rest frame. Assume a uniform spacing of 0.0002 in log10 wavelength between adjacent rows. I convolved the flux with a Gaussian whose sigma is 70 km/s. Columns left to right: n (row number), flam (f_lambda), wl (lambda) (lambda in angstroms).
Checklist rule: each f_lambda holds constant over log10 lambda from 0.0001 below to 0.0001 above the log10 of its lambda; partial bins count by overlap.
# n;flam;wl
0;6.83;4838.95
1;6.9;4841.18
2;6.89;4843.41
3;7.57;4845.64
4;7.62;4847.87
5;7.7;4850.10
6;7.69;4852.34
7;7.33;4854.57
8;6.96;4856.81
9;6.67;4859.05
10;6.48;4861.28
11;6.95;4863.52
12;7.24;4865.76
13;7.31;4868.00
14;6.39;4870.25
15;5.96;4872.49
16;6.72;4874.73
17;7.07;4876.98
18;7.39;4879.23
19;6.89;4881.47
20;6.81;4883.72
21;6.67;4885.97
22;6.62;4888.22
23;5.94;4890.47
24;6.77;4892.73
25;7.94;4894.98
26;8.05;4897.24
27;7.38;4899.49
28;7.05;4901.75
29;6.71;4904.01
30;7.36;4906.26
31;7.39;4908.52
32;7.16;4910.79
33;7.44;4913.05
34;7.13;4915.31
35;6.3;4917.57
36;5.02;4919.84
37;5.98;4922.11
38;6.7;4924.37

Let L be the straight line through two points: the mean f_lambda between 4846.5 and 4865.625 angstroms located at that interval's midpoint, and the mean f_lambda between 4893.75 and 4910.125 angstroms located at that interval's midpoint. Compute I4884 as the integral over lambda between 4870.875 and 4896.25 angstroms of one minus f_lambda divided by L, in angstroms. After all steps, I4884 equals 1.8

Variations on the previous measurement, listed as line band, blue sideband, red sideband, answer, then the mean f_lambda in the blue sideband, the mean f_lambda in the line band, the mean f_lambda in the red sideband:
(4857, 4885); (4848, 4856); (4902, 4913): 2.2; 7.55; 6.83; 7.17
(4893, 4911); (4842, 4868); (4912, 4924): -2.1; 7.19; 7.36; 6.39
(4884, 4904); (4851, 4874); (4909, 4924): -1.0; 6.9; 7.02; 6.55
